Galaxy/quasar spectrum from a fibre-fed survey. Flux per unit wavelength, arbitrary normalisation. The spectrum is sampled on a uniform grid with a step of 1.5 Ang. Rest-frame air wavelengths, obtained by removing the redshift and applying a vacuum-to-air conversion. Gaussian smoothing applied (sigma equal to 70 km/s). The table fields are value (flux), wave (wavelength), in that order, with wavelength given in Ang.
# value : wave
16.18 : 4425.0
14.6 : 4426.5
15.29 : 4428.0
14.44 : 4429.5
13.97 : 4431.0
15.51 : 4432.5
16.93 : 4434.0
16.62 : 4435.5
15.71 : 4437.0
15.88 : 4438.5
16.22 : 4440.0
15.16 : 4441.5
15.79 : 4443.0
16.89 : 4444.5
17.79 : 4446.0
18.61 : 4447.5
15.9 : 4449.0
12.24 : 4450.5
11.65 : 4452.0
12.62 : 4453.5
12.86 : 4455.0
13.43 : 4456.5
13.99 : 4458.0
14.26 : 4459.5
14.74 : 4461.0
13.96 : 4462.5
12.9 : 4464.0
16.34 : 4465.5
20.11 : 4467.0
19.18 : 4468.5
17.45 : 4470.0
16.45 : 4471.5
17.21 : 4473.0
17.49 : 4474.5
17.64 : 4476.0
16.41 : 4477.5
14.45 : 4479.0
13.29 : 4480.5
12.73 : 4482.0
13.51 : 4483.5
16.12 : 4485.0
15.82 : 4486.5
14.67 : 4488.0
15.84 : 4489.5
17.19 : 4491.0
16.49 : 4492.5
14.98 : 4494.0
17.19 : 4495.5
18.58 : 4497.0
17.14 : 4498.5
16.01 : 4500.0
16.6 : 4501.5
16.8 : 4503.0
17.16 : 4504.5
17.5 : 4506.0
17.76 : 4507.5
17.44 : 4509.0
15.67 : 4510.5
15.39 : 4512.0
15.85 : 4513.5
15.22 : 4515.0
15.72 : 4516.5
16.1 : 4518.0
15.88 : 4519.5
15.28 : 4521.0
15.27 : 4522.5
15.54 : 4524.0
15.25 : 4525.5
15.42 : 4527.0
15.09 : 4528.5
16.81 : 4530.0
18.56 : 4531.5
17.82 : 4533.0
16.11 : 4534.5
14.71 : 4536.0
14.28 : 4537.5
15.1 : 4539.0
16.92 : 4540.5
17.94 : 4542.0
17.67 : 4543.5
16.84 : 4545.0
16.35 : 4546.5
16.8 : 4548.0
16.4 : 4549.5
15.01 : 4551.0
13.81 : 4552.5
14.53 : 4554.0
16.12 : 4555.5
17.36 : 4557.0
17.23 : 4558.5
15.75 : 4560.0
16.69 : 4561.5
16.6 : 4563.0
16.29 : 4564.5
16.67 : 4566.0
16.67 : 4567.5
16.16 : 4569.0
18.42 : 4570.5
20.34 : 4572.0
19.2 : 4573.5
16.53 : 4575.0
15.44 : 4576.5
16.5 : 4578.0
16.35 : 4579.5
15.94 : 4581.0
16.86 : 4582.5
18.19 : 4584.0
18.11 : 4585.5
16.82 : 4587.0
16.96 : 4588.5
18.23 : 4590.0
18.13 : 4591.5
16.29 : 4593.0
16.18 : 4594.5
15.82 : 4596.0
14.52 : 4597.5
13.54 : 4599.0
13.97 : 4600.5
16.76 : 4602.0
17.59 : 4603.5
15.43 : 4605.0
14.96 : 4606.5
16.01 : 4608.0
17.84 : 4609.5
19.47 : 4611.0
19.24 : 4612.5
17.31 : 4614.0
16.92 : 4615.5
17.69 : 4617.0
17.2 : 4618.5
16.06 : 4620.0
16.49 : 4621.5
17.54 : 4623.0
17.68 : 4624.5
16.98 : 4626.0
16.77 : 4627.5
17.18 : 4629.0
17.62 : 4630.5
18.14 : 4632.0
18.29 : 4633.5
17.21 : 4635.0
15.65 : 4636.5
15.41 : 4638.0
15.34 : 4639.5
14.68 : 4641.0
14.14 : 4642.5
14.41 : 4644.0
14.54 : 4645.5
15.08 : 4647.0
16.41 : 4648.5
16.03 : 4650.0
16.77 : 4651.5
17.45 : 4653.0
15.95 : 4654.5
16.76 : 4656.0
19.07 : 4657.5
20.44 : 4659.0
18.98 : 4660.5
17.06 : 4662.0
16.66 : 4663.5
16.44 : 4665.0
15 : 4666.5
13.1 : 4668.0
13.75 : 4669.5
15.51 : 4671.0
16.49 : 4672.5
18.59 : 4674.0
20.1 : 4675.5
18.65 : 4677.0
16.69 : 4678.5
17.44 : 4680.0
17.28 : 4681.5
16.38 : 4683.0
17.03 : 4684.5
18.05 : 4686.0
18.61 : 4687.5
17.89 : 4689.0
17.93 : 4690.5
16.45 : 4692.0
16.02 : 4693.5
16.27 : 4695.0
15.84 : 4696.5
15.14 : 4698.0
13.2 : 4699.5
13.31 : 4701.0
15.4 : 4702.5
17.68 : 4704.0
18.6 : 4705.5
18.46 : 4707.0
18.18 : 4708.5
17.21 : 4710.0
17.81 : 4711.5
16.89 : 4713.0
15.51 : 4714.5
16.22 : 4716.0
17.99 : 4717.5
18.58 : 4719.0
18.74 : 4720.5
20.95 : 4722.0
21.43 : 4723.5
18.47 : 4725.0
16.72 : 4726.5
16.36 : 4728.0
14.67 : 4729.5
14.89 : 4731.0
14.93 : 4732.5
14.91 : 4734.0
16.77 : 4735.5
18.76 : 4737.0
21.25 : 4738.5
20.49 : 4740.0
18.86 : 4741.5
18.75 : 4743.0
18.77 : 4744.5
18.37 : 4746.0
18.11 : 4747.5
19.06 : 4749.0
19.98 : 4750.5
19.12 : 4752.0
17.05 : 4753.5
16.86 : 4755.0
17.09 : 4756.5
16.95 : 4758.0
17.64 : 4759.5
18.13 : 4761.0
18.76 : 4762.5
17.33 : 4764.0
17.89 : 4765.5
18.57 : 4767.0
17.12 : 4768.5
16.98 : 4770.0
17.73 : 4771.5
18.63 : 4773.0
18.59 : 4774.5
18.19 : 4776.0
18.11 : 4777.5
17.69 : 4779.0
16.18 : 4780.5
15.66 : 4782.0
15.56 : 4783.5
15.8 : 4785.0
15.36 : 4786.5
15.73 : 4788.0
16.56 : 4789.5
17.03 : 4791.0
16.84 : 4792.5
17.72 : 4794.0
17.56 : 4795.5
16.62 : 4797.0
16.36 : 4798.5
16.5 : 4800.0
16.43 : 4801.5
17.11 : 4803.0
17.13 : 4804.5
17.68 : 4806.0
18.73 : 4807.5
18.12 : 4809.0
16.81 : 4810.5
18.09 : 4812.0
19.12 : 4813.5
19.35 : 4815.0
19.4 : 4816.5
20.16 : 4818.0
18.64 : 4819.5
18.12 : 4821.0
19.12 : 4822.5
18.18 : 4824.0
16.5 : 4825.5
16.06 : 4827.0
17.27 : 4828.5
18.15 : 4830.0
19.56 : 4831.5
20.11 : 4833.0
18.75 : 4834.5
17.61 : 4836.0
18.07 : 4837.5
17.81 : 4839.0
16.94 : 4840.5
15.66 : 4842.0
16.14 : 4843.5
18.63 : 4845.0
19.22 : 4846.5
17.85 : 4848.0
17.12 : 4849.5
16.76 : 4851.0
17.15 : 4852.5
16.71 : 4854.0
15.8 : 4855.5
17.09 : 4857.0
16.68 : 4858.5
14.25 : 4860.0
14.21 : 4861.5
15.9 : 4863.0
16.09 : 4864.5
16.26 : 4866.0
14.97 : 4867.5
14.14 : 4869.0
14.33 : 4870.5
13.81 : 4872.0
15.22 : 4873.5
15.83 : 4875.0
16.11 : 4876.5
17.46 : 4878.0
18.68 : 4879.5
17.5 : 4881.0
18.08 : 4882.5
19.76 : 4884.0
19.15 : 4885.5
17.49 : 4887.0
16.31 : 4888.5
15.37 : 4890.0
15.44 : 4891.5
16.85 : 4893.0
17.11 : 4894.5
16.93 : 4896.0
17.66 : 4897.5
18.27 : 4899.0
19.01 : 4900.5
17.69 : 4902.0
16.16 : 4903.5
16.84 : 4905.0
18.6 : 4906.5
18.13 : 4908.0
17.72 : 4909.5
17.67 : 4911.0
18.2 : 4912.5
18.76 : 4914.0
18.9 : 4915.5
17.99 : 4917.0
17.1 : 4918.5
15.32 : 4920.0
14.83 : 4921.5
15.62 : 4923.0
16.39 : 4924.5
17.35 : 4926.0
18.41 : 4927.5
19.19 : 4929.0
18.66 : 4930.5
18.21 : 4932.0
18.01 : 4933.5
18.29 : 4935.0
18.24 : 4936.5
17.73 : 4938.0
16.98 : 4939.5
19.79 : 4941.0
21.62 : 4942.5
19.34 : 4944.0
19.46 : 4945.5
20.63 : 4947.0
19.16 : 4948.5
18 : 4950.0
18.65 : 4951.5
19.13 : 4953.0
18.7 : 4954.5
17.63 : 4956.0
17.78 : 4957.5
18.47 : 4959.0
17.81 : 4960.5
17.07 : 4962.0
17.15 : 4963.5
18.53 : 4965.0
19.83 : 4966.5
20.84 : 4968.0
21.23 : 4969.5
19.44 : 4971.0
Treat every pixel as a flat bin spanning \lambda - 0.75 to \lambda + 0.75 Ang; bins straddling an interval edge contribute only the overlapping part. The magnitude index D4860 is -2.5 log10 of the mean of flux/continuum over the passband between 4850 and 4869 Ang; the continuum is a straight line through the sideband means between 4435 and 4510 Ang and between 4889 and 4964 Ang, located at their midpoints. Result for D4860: 0.11 mag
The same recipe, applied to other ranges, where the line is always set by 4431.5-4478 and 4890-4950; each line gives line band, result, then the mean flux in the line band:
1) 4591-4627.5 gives -0.01 mag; 16.6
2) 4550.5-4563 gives 0.02 mag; 15.9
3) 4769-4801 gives 0.02 mag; 16.9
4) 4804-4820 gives -0.07 mag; 18.5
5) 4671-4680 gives -0.07 mag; 17.8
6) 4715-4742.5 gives -0.05 mag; 17.8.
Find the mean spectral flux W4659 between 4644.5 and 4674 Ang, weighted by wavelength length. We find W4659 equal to 16.4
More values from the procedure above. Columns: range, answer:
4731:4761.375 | 18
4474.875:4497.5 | 15.7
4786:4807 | 16.8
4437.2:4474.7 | 15.5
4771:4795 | 17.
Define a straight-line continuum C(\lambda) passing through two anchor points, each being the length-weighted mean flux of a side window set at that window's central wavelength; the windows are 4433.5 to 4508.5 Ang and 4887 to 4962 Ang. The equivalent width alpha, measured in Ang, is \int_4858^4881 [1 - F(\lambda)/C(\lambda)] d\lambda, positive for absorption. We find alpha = 2.6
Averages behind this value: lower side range 15.8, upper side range 17.9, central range 15.6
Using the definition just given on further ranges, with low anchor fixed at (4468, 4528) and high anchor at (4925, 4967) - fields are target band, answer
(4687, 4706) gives 1.0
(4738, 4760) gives -1.3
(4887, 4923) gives 2.2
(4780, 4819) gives 1.2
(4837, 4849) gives 0.3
